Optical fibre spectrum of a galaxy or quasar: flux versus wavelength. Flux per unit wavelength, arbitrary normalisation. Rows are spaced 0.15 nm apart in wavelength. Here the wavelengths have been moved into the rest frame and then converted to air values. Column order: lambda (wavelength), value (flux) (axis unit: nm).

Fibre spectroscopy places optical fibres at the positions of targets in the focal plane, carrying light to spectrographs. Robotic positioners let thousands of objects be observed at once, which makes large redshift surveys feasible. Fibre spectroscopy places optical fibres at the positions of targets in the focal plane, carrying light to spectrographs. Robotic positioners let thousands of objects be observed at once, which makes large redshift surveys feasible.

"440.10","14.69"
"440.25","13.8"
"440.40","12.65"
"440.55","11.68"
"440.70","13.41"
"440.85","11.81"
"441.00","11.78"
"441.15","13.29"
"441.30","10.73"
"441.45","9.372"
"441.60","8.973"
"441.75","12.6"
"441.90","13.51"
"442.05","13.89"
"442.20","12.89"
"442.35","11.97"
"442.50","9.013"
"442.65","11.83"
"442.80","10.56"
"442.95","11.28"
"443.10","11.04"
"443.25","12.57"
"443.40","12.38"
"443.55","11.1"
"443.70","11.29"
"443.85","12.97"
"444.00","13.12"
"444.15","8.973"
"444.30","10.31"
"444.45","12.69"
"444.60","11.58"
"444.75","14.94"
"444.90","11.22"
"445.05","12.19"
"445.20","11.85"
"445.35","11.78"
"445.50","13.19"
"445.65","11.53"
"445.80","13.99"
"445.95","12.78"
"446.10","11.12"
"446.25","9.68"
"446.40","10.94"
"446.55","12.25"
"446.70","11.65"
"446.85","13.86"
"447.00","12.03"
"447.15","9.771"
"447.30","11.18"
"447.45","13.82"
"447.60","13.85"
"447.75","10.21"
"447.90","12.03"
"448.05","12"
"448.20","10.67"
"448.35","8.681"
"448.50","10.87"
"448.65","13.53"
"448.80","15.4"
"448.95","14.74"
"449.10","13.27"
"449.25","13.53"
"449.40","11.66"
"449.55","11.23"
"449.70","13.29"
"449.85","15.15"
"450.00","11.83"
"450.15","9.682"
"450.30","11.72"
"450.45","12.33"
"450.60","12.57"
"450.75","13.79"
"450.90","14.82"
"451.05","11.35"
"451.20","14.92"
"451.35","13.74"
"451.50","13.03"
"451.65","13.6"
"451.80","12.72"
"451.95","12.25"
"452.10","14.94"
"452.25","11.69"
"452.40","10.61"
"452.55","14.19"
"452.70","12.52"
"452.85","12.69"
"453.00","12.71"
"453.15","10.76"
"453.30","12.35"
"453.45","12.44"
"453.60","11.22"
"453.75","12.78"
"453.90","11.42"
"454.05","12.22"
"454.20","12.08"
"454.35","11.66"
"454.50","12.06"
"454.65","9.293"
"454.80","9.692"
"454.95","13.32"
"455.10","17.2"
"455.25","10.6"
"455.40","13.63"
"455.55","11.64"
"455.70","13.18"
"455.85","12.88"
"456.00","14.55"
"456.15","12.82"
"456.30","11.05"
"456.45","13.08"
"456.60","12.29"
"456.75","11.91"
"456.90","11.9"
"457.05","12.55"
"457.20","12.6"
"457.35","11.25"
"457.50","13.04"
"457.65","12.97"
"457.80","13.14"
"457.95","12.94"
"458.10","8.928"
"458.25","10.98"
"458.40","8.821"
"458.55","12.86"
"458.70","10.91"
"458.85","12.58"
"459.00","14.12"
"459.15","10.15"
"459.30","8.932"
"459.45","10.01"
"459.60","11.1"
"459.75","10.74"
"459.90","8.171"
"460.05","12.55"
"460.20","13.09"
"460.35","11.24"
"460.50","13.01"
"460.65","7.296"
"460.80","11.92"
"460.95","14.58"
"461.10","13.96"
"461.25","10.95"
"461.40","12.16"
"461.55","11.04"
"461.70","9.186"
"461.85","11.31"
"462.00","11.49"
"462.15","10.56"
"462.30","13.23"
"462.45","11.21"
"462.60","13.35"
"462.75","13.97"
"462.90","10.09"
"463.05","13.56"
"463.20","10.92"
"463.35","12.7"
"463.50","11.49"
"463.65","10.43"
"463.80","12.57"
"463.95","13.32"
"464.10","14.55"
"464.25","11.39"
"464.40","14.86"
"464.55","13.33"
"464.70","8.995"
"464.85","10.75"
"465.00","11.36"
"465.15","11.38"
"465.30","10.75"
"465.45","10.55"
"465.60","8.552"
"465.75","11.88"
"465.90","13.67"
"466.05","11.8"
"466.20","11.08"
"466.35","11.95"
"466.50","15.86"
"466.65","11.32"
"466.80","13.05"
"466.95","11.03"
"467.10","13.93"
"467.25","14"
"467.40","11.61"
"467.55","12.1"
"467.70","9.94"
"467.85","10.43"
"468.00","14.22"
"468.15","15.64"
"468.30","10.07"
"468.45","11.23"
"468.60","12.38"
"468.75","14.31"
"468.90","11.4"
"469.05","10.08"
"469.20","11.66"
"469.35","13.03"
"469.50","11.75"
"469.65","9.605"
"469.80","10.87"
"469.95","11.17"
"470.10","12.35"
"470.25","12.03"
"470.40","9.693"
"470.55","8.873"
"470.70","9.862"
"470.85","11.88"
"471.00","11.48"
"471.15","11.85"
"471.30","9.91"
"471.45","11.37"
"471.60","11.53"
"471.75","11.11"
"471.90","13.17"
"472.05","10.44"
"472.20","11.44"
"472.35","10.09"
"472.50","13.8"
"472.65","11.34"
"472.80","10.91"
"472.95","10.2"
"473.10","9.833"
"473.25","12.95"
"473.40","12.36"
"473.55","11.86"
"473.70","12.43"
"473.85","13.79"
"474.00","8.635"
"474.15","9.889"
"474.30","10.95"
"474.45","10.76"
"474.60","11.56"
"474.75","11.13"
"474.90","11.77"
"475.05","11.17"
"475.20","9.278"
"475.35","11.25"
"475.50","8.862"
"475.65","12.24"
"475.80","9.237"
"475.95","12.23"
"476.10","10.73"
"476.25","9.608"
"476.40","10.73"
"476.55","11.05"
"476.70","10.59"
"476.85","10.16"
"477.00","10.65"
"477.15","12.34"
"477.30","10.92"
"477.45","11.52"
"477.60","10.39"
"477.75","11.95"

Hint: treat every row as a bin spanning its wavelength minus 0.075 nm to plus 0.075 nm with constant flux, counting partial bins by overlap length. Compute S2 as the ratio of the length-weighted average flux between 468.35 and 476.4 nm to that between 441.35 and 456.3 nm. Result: 0.92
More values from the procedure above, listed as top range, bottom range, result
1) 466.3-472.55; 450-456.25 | 0.94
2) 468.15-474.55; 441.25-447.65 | 0.96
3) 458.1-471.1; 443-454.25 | 0.95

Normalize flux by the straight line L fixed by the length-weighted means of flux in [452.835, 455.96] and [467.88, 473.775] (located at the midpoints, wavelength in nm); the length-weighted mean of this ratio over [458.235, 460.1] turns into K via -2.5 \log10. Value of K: 0.11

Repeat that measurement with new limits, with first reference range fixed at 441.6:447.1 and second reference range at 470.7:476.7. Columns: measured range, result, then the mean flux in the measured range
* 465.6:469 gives -0.09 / 12.3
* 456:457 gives -0.07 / 12.4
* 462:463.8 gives -0.05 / 12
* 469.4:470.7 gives 0.04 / 10.8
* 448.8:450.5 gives -0.08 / 12.7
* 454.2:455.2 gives -0.05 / 12.2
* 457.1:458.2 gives -0.05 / 12.1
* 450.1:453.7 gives -0.08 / 12.6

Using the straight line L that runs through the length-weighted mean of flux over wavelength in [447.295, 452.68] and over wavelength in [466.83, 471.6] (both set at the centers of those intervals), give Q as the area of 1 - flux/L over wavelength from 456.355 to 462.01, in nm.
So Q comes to 0.27 nm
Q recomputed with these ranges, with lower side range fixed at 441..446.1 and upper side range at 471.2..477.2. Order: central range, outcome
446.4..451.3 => -0.29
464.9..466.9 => -0.08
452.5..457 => -0.30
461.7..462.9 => -0.05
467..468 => -0.08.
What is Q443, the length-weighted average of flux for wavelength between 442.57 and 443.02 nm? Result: 11.2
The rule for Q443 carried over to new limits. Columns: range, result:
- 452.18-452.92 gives 12.3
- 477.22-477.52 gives 11.2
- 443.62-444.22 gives 11.6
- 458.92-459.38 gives 11.1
